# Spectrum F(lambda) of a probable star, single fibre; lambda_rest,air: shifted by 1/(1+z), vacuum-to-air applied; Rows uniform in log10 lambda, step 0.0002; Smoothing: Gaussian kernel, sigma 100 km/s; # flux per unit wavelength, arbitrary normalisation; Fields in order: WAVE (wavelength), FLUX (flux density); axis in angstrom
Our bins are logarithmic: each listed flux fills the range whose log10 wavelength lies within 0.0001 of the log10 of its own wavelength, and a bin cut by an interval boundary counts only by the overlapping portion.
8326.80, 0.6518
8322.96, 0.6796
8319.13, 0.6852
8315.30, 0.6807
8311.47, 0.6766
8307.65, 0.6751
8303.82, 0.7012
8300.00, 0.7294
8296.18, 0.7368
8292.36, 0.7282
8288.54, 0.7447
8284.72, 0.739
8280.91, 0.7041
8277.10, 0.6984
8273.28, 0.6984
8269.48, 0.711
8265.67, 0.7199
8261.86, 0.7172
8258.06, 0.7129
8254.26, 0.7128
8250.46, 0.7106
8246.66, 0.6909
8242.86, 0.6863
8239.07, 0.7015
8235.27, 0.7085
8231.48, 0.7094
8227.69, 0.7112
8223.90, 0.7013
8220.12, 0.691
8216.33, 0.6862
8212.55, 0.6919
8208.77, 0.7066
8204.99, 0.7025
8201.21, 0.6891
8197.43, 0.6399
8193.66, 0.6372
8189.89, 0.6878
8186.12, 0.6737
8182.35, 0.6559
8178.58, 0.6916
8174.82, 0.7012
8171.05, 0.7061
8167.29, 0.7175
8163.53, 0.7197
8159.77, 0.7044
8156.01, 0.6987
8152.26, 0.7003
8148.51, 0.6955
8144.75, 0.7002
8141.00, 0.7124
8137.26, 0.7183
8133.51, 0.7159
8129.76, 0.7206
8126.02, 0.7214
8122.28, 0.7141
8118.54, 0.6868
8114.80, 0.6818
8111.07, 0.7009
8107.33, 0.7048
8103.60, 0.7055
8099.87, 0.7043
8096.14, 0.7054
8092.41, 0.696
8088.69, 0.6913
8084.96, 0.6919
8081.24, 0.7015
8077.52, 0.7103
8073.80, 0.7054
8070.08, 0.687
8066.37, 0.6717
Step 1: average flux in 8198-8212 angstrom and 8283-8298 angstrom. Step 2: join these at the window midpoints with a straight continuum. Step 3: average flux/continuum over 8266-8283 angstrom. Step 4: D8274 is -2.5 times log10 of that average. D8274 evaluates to 0.04 mag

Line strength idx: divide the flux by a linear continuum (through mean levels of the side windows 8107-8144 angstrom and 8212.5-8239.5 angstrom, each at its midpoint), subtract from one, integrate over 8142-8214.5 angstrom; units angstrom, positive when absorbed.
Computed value 1.4 angstrom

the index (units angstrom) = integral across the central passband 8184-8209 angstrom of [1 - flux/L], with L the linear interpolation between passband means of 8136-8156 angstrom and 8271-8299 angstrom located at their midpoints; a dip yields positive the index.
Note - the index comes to 1.3 angstrom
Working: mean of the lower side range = 0.705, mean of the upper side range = 0.722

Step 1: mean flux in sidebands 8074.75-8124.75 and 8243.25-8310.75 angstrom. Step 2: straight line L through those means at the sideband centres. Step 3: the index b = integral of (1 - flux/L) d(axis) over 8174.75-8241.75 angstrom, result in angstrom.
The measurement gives 1.9 angstrom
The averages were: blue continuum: 0.7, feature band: 0.688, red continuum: 0.712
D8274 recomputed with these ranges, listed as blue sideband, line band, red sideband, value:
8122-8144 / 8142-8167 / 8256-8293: 0.02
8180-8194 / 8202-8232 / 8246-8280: -0.02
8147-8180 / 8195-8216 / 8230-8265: 0.03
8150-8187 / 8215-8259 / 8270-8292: 0.01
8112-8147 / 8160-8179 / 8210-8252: -0.01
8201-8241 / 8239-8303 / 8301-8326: -0.04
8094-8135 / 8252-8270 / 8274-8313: 0.00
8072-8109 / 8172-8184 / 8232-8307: 0.03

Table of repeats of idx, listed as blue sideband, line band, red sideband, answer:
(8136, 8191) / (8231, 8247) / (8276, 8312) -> 0.2 angstrom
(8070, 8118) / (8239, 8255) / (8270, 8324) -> 0.1 angstrom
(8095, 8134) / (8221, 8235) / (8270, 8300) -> 0.2 angstrom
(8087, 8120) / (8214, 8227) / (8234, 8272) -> 0.2 angstrom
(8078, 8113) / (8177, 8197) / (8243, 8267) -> 1.1 angstrom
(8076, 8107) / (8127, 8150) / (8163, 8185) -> -0.4 angstrom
